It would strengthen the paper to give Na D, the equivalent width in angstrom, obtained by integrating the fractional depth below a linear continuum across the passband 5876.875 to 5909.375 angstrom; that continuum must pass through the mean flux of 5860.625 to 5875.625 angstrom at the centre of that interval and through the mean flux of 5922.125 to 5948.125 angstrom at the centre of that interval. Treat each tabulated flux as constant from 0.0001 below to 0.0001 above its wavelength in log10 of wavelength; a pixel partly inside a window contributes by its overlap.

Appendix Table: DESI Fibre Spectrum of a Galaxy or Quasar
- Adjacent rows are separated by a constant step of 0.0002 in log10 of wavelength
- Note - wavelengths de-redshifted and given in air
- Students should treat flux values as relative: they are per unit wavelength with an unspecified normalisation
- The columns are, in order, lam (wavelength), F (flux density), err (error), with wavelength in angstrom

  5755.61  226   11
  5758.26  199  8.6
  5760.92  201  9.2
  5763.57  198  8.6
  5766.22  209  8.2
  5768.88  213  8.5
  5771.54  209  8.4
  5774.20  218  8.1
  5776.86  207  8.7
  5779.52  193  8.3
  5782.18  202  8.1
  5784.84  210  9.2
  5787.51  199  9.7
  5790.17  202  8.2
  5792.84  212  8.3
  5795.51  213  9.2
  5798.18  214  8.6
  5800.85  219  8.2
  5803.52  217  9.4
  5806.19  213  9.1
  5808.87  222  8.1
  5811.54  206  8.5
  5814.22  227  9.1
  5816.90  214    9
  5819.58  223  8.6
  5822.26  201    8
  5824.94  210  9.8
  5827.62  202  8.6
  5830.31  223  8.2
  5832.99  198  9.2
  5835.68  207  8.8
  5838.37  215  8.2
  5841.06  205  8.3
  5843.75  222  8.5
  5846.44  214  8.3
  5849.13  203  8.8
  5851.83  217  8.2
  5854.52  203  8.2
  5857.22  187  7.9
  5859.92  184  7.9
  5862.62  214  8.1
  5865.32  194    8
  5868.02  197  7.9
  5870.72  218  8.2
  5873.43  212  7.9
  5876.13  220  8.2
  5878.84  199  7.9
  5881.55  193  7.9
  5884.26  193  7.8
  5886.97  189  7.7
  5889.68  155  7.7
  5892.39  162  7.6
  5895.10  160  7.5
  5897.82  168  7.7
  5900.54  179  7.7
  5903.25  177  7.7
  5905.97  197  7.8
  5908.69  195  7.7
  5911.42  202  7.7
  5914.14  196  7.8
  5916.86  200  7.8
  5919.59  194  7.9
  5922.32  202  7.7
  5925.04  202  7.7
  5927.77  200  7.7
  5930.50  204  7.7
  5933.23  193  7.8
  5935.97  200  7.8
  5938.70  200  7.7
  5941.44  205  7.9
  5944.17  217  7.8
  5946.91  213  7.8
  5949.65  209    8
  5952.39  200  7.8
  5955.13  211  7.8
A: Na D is 3.9 angstrom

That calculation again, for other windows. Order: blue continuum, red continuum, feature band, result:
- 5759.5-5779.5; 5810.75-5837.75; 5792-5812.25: -0.52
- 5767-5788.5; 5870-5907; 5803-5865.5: -4.13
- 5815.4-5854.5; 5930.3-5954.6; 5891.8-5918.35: 2.90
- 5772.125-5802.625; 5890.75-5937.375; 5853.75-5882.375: -0.80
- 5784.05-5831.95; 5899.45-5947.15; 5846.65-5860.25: 0.38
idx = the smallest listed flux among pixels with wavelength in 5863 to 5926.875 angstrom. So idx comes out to 155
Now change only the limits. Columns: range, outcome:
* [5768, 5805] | 193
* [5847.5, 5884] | 184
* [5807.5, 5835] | 198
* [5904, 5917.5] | 195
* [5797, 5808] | 213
